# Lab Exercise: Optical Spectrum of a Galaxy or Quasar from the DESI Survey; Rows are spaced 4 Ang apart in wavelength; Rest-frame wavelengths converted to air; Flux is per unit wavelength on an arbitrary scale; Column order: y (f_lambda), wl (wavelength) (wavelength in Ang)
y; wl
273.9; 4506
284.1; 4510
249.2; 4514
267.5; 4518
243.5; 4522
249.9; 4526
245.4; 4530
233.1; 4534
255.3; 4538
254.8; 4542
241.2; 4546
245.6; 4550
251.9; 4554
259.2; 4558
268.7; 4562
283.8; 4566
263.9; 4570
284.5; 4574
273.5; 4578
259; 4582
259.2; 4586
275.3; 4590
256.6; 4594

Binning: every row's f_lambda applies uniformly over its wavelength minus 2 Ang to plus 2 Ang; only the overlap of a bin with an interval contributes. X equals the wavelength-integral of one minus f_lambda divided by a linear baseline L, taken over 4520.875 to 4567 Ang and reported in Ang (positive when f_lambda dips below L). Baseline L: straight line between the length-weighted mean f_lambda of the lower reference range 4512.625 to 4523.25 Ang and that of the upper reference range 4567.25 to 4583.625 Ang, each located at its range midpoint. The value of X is 1.72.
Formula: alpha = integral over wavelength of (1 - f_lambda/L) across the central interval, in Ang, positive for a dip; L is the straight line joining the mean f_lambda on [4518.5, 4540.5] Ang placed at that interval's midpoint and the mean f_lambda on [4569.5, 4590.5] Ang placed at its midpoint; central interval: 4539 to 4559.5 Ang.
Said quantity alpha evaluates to 0.4 Ang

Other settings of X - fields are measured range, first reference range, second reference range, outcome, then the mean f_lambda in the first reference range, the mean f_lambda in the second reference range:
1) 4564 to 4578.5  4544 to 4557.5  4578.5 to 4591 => -1.1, 248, 265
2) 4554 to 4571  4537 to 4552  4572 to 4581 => -0.2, 249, 277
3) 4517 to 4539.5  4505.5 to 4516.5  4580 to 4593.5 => 1.6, 268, 264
